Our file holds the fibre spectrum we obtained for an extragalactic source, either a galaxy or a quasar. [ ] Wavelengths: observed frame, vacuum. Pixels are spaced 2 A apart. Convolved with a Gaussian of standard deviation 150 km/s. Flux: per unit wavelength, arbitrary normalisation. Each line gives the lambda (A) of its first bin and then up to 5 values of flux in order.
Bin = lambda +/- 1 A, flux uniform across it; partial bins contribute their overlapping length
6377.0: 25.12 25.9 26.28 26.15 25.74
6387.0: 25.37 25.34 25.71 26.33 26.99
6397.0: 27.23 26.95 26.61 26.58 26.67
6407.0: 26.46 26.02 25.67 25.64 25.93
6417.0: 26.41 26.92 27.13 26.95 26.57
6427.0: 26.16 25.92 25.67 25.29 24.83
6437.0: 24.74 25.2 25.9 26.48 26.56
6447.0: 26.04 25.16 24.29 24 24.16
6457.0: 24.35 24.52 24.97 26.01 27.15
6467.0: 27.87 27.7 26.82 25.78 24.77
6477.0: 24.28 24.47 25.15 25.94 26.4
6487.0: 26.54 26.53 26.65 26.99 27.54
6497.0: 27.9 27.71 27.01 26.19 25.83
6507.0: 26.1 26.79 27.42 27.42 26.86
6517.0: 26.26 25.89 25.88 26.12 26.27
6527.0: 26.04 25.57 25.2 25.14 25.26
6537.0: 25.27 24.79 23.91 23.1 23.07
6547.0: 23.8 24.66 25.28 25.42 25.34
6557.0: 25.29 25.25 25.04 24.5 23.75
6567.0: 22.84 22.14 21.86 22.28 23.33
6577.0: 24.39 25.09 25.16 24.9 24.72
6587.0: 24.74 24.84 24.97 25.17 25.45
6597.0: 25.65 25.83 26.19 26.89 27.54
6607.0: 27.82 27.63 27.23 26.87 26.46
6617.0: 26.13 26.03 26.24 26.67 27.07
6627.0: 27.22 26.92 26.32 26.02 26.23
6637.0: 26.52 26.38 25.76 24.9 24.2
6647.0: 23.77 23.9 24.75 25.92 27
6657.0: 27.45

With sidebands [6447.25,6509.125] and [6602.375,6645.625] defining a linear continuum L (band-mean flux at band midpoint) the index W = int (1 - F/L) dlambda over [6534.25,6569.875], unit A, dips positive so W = 2.55 A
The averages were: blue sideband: 26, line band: 24.4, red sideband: 26.5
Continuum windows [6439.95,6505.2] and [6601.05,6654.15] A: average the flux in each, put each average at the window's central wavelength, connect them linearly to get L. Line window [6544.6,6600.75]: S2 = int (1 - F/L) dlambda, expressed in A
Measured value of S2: 3.5 A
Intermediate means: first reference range 26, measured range 24.5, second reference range 26.2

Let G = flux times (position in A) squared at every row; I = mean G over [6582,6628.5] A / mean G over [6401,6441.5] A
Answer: 1.06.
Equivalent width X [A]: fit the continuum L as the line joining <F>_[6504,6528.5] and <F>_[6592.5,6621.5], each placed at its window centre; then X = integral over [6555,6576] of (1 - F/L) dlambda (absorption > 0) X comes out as 2.18 A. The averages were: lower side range 26.4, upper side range 26.5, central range 23.7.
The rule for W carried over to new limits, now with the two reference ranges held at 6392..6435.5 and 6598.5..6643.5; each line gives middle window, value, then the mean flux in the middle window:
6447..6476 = 0.9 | 25.6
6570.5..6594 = 1.9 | 24.3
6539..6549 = 1.0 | 23.7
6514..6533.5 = 0.4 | 25.9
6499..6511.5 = -0.1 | 26.6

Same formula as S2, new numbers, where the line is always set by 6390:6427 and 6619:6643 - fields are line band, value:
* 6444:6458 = 0.81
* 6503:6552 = 1.72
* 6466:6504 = 0.03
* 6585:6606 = 0.58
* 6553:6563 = 0.47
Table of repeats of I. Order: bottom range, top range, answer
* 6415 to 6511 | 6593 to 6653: 1.05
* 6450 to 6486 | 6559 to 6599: 0.99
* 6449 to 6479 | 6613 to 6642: 1.09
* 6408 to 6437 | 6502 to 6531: 1.04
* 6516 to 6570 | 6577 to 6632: 1.07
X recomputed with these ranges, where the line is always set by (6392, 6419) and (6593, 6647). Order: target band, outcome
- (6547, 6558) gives 0.5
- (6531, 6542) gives 0.6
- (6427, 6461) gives 1.5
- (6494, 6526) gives -0.4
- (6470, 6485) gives 0.6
